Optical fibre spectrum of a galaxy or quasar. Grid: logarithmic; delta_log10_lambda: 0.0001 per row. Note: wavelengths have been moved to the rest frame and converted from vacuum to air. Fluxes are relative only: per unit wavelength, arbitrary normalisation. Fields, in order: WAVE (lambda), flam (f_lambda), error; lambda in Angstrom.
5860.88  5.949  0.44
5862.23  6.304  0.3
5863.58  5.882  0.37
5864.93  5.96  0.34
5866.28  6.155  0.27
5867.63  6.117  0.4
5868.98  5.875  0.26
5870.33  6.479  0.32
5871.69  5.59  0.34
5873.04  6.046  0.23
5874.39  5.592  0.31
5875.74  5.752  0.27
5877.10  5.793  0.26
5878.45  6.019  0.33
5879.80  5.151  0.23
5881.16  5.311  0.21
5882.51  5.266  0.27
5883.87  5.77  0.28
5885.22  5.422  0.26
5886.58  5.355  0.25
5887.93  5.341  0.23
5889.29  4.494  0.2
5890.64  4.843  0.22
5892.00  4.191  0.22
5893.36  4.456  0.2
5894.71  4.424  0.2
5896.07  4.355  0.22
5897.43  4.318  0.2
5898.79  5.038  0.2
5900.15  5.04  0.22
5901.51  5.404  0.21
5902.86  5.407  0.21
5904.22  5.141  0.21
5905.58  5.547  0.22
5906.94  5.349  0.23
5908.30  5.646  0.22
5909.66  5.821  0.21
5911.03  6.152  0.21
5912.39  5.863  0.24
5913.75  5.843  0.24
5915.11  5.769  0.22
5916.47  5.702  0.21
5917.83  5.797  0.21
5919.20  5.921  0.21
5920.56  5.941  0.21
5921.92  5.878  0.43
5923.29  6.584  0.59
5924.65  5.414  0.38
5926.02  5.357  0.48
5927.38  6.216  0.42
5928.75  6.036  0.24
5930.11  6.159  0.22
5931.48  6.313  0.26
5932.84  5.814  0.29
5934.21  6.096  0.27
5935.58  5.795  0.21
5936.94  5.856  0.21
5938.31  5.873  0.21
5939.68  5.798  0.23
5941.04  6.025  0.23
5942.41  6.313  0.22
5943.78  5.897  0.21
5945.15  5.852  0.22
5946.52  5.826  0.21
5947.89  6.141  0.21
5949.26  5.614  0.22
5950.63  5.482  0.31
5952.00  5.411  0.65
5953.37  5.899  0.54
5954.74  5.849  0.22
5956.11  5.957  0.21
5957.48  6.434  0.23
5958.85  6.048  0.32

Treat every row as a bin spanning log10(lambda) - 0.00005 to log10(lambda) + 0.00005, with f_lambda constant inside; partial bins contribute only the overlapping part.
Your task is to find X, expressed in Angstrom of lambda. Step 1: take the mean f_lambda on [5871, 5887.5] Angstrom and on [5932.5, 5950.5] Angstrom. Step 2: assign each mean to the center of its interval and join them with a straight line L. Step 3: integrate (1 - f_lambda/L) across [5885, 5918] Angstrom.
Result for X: 2.8 Angstrom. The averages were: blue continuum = 5.58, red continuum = 5.9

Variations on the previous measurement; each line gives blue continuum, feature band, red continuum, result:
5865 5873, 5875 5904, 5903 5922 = 3.88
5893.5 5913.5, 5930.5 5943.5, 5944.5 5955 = -0.87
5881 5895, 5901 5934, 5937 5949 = -1.77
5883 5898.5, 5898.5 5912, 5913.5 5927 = -0.39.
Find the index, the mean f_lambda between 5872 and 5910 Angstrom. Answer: 5.22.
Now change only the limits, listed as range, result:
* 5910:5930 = 5.9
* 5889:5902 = 4.65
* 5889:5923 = 5.32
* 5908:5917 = 5.84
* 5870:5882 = 5.72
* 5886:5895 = 4.74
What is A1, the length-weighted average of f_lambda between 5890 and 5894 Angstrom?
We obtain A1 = 4.49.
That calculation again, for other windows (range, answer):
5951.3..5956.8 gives 5.78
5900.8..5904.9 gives 5.32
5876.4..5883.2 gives 5.5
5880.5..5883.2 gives 5.29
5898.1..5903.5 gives 5.22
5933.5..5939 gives 5.9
